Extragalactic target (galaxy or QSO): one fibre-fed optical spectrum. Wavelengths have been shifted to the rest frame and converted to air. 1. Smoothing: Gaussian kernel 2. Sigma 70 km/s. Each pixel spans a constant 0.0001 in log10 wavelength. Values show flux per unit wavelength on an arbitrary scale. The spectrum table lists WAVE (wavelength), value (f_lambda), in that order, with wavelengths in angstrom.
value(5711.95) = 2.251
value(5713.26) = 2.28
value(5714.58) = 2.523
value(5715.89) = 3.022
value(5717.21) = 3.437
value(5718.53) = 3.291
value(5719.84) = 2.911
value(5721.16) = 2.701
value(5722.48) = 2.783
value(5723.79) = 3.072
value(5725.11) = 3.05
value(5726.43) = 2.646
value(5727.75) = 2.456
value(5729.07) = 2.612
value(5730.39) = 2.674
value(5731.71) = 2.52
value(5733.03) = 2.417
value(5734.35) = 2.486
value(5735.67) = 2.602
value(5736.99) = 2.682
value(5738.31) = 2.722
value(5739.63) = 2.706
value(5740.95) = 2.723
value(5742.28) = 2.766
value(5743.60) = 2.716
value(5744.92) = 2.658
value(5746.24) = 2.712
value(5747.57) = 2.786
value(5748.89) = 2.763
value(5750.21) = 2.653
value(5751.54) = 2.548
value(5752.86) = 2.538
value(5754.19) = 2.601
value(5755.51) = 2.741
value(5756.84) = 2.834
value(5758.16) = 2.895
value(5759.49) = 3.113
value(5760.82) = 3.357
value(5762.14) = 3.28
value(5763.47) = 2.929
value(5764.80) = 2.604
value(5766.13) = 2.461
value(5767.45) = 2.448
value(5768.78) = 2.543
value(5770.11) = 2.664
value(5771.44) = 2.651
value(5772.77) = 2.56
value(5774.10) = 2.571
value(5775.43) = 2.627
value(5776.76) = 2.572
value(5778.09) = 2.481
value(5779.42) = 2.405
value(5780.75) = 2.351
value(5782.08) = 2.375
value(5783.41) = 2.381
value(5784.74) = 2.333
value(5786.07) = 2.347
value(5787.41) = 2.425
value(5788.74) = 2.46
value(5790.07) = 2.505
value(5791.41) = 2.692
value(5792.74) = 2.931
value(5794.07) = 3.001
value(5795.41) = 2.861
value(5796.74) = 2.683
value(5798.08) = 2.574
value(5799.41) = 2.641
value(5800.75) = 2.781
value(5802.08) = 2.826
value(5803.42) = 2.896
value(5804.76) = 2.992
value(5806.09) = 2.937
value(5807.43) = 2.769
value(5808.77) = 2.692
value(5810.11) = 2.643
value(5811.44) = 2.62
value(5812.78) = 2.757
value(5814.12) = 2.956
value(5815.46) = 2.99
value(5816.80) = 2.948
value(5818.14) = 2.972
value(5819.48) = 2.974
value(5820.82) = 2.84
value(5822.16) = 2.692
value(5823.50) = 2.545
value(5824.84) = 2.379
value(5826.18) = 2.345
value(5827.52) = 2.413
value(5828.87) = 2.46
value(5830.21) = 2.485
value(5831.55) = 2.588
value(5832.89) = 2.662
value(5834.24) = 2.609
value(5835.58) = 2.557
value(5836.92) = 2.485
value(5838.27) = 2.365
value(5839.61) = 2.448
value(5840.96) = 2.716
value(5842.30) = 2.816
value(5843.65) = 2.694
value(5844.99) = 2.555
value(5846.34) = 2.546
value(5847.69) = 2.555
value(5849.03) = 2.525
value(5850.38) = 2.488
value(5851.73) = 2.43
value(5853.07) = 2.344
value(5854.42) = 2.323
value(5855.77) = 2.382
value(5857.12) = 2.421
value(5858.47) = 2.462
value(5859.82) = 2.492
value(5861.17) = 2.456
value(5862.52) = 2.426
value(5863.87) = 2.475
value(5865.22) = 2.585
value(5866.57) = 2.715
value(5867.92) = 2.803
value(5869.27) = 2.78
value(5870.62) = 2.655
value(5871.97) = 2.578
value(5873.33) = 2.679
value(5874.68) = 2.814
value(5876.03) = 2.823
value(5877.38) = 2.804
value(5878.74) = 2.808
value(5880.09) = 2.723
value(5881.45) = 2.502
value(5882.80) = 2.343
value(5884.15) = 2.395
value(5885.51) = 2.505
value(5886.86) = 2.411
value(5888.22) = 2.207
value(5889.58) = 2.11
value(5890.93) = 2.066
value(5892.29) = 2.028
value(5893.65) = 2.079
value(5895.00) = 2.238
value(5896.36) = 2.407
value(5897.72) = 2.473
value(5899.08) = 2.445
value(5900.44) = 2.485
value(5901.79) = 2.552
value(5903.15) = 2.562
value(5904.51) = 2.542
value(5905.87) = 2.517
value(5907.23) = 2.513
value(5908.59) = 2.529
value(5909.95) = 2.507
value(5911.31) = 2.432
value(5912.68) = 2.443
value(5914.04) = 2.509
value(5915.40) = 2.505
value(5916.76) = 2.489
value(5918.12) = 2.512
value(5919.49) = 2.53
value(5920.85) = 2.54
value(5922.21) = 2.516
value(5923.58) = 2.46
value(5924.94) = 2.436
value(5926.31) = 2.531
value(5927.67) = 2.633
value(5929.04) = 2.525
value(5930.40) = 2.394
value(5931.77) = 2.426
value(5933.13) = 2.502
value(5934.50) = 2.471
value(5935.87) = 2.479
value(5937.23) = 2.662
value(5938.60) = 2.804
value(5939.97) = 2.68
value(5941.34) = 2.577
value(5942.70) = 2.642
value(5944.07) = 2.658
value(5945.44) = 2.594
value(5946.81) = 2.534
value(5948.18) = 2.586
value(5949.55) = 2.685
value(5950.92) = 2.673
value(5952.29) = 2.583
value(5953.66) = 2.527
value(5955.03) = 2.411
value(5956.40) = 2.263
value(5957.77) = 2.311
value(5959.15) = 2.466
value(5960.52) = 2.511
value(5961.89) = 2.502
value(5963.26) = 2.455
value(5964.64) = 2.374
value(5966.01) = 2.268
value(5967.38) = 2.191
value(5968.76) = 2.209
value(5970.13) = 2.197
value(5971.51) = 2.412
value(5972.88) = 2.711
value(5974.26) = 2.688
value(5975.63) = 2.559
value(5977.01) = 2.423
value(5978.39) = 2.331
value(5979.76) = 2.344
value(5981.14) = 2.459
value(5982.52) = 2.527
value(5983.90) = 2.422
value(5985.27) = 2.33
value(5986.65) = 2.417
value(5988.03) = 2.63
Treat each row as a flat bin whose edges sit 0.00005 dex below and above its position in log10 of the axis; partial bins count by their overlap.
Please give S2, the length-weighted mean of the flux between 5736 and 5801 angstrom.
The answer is 2.67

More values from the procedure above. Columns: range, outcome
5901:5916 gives 2.51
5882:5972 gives 2.46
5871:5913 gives 2.47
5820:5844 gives 2.56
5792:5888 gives 2.64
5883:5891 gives 2.3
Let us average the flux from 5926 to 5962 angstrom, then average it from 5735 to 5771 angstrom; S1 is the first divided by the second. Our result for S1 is 0.93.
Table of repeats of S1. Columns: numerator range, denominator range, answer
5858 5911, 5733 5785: 0.94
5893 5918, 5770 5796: 0.96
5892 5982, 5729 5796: 0.93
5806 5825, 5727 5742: 1.07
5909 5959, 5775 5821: 0.94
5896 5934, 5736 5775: 0.91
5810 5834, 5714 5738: 0.97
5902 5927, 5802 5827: 0.90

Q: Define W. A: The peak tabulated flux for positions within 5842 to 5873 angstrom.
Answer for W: 2.816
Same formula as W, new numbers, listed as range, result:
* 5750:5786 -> 3.357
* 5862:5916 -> 2.823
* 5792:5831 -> 3.001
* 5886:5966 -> 2.804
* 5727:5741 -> 2.723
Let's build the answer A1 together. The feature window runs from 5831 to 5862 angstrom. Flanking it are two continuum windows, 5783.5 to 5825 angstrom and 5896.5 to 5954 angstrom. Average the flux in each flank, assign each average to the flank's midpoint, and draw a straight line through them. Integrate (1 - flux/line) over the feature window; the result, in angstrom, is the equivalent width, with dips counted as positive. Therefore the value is 1.7 angstrom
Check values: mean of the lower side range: 2.73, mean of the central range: 2.52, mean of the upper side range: 2.54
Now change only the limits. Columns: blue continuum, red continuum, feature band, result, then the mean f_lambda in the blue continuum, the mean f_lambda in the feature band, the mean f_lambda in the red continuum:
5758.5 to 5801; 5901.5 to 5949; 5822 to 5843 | 0.59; 2.64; 2.53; 2.54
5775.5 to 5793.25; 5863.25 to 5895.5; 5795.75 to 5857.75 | -3.60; 2.48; 2.64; 2.51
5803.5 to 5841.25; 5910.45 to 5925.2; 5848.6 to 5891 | 0.99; 2.68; 2.52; 2.49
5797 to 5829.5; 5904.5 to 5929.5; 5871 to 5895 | 1.15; 2.73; 2.46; 2.51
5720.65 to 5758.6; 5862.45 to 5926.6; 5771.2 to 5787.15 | 1.07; 2.69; 2.46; 2.5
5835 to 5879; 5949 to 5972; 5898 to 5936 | -0.30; 2.57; 2.5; 2.41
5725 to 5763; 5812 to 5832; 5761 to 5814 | 0.97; 2.73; 2.66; 2.69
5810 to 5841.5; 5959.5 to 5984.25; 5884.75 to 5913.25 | 1.67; 2.64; 2.38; 2.42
